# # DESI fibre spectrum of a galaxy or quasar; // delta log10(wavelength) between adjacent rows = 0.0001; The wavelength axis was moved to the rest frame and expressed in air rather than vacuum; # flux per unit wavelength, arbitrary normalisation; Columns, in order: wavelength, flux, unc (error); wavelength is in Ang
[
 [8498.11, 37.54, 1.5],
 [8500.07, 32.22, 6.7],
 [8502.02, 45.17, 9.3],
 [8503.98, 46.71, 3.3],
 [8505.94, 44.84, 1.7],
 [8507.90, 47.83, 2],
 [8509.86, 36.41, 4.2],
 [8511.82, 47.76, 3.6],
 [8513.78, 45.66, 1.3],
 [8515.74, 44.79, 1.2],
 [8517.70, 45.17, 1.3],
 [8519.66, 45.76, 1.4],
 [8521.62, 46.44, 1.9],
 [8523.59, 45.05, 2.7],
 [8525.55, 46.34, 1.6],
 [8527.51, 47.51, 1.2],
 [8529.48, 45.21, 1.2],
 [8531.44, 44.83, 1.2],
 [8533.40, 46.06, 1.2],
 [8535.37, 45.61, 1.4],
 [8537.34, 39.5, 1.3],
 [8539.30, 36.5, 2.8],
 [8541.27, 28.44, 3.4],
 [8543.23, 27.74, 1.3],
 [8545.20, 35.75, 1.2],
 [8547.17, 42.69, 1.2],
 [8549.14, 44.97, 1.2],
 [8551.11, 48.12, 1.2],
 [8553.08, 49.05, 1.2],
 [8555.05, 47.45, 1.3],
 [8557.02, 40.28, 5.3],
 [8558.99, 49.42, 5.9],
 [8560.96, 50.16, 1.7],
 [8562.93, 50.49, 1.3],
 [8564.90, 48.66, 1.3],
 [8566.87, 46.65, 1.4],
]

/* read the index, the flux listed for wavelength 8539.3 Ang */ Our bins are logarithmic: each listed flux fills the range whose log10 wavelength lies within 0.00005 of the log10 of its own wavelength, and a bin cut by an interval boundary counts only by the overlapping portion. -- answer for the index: 36.5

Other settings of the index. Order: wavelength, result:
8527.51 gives 47.51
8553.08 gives 49.05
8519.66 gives 45.76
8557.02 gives 40.28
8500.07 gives 32.22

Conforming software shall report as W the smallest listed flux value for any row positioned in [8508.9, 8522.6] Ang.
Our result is 36.41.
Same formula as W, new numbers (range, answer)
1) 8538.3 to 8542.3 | 28.44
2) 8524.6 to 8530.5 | 45.21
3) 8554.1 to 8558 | 40.28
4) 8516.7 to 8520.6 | 45.17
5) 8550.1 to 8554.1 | 48.12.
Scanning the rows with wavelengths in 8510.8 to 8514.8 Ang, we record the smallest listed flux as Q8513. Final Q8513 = 45.66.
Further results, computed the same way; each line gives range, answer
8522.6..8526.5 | 45.05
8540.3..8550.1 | 27.74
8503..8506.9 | 44.84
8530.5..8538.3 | 39.5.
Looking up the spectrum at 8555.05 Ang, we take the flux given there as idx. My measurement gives 47.45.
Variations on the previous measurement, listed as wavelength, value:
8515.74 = 44.79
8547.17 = 42.69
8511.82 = 47.76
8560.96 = 50.16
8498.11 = 37.54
